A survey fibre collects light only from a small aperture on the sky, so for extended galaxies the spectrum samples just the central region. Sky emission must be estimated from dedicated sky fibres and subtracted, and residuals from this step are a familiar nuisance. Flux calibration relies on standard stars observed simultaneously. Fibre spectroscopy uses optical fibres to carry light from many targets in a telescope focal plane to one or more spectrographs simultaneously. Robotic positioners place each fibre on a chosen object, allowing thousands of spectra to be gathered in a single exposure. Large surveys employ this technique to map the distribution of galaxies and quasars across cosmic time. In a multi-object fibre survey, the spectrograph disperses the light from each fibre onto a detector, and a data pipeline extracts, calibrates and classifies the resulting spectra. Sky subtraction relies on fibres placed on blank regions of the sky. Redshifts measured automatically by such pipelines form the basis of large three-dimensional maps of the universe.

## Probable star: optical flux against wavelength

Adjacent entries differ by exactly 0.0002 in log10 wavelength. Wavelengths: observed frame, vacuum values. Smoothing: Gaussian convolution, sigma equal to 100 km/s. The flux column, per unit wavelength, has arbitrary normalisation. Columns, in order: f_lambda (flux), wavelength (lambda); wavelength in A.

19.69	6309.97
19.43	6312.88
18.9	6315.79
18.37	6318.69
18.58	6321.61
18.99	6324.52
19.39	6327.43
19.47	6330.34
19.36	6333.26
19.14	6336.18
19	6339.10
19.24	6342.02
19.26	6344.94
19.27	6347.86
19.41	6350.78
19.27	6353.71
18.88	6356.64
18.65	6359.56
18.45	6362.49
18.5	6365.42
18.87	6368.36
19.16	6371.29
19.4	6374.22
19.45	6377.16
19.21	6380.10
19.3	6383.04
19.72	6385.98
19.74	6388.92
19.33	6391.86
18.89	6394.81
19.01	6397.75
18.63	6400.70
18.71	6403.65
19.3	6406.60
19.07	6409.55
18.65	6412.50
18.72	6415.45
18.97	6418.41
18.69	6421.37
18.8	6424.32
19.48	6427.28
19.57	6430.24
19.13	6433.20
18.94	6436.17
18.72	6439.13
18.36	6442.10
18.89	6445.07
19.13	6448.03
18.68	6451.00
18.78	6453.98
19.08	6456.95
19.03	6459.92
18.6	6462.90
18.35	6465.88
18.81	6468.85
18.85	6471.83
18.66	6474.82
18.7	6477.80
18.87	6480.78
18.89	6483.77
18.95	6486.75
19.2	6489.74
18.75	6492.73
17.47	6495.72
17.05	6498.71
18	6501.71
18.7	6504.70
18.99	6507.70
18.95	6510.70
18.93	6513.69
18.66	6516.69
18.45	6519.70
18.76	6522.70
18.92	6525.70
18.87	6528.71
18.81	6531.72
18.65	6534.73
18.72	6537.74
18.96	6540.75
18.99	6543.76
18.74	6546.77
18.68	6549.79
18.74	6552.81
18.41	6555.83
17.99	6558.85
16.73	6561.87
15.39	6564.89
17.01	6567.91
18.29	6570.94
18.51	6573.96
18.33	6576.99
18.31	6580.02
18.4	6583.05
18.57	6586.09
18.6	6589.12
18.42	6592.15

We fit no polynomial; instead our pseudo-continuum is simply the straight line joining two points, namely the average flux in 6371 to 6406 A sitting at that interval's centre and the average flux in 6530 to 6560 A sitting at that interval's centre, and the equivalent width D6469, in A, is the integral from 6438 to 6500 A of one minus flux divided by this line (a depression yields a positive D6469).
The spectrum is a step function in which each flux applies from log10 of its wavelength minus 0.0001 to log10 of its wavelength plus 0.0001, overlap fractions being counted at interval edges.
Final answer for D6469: 0.9 A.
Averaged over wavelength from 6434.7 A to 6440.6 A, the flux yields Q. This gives 18.8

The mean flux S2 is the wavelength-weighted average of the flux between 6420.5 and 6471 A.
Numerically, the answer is 18.9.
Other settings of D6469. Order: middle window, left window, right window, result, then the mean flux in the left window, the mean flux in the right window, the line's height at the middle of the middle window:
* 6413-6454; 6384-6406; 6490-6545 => 0.14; 19.2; 18.6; 19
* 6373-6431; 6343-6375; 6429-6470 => -0.57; 19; 18.9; 18.9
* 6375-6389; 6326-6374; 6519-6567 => -0.36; 19.1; 18.3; 19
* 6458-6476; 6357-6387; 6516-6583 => -0.07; 19.1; 18.3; 18.7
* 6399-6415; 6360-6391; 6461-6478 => 0.11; 19.2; 18.7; 19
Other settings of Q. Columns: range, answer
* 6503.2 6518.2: 18.8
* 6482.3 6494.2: 19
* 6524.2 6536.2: 18.8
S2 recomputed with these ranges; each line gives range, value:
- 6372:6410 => 19.2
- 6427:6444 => 19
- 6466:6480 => 18.7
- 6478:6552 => 18.7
